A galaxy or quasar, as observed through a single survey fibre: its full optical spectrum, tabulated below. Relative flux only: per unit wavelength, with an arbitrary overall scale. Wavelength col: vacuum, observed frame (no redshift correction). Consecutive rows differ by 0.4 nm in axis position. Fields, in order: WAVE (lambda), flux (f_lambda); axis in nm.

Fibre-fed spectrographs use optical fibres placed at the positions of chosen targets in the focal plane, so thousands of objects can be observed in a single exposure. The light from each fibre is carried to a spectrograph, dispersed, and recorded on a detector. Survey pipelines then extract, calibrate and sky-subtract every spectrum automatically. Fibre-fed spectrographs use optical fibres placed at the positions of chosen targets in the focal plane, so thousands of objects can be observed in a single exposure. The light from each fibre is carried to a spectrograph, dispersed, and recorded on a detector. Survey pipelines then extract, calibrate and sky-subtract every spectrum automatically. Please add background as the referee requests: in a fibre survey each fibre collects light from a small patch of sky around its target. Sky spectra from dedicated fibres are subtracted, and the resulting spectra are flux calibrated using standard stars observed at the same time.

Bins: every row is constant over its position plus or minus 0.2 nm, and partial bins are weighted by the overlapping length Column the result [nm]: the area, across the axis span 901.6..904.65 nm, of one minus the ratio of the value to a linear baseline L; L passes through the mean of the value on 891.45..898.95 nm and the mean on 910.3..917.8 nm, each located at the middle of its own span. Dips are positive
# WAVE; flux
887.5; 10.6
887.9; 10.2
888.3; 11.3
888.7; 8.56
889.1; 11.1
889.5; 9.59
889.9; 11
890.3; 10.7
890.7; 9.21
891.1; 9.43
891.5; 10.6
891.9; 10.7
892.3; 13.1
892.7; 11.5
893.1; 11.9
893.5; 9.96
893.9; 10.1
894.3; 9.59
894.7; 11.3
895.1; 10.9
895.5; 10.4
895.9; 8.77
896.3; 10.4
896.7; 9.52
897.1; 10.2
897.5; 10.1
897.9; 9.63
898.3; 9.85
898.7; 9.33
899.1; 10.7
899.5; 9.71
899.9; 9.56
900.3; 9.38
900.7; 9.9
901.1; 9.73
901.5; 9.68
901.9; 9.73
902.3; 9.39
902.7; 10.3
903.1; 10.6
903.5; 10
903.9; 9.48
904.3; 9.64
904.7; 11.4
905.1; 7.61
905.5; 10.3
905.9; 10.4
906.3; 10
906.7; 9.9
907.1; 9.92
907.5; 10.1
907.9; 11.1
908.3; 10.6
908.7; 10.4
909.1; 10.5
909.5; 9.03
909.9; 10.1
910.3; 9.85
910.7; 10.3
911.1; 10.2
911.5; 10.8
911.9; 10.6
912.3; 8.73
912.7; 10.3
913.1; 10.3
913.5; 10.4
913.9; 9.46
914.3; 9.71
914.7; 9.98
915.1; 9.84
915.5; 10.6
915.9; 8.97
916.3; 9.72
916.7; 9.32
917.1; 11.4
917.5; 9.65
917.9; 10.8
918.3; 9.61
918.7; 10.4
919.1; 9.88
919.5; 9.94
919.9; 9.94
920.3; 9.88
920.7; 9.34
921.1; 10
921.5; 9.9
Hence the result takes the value 0.090 nm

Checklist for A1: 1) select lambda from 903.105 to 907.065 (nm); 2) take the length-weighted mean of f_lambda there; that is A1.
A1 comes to 9.9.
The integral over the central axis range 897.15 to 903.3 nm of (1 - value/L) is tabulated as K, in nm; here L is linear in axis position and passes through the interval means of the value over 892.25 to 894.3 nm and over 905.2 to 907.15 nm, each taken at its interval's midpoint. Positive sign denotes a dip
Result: 0.36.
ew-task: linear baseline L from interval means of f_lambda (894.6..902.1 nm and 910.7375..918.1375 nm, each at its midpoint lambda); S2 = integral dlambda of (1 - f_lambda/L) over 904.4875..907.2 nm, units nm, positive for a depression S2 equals 0.01 nm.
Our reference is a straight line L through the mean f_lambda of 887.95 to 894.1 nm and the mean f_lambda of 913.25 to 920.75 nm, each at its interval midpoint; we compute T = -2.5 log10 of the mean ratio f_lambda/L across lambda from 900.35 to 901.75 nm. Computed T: 0.07 mag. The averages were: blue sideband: 10.6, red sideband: 9.95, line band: 9.73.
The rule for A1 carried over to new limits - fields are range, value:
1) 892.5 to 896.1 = 10.5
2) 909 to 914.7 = 10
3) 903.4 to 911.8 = 10.1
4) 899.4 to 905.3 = 9.74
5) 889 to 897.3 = 10.5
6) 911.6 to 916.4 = 9.91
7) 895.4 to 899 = 9.81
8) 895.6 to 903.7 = 9.83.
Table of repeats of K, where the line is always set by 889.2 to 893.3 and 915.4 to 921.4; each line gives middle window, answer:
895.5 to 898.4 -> 0.215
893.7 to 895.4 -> 0.034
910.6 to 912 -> -0.043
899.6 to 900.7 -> 0.098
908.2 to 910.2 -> 0.028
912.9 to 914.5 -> 0.020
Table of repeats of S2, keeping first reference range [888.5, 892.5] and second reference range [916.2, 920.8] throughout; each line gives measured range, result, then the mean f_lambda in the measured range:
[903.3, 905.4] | 0.11 nm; 9.66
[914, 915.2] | 0.03 nm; 9.81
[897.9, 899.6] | 0.07 nm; 9.88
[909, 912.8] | 0.04 nm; 10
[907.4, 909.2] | -0.07 nm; 10.6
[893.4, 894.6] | 0.04 nm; 9.99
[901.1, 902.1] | 0.05 nm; 9.71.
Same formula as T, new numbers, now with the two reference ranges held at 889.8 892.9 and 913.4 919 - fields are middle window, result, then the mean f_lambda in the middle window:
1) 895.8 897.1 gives 0.095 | 9.72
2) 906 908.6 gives -0.002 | 10.3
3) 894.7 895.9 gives 0.021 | 10.4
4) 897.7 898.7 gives 0.096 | 9.66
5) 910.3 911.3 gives -0.002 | 10.2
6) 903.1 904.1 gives 0.050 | 9.91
